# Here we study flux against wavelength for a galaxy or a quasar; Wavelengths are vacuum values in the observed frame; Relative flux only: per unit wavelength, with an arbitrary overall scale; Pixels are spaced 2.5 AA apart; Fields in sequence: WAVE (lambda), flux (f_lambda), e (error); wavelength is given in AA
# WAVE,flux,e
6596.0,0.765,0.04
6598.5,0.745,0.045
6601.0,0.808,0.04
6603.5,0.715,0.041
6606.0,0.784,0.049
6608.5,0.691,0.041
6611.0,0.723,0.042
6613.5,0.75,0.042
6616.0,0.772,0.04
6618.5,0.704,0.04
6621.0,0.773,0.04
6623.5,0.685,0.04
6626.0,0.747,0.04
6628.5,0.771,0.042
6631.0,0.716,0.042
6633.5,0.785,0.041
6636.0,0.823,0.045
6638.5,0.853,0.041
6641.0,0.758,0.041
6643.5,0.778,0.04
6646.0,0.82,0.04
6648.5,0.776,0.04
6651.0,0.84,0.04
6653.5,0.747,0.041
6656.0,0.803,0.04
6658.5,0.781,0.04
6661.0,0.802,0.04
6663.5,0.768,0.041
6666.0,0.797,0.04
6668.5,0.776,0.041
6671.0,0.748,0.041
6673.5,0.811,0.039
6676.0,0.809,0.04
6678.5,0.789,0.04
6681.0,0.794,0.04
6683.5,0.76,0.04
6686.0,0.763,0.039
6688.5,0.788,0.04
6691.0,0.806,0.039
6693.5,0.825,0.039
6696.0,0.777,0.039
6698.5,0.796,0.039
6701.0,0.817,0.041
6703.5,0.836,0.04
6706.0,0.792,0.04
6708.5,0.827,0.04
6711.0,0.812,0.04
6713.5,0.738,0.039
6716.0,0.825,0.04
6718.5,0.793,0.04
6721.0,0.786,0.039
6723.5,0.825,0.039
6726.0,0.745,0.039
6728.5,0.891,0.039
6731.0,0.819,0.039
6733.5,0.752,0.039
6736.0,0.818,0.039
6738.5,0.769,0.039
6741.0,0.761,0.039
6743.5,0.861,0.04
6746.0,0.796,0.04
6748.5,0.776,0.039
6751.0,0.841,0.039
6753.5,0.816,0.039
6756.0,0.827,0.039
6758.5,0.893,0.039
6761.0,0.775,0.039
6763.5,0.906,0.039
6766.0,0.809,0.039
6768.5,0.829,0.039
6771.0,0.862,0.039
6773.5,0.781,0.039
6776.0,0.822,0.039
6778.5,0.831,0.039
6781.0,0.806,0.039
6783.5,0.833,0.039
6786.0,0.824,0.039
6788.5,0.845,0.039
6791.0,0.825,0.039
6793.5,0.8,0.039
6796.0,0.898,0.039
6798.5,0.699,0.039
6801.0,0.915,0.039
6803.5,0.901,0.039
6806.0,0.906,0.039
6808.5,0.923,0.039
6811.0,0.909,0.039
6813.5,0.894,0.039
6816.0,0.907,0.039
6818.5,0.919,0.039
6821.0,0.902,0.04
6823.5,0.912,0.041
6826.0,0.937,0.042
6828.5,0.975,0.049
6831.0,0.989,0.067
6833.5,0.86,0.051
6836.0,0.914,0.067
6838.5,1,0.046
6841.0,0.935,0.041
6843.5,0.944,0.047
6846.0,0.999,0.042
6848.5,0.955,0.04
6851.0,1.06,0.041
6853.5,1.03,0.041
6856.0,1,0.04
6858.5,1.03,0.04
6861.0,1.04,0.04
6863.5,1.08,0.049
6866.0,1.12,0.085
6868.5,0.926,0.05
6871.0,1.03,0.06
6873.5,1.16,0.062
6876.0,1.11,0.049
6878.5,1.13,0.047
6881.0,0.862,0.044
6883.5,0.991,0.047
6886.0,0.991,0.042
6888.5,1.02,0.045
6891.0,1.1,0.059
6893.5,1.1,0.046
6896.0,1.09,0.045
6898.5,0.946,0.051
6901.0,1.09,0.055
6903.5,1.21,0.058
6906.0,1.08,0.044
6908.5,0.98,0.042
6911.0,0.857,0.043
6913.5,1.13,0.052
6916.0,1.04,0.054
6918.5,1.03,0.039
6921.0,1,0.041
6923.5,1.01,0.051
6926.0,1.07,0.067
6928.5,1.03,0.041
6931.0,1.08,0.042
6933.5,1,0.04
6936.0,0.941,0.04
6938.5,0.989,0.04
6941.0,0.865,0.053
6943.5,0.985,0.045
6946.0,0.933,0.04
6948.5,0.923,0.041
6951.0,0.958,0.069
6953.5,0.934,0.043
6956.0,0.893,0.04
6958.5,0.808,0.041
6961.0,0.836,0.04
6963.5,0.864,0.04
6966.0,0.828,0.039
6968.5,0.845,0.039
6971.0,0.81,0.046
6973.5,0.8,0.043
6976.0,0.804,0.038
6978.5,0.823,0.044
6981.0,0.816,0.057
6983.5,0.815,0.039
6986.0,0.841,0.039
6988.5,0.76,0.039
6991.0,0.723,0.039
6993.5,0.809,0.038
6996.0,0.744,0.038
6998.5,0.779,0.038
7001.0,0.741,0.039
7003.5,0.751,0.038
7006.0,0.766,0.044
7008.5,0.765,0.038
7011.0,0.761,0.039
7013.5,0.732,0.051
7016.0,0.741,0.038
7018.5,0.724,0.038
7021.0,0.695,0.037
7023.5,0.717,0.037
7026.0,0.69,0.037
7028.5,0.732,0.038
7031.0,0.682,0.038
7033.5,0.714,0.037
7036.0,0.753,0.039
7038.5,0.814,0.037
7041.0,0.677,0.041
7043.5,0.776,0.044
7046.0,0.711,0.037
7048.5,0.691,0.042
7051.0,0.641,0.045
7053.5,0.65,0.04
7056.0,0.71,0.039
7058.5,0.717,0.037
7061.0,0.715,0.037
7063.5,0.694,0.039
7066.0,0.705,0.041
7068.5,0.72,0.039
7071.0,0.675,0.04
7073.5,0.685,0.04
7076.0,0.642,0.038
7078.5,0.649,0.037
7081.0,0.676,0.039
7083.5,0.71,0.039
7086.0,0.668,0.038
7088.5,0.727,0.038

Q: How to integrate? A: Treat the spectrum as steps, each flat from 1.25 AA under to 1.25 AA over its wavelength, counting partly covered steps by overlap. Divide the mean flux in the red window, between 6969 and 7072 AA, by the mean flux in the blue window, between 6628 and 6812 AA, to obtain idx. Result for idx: 0.9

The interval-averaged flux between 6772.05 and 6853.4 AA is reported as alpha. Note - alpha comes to 0.896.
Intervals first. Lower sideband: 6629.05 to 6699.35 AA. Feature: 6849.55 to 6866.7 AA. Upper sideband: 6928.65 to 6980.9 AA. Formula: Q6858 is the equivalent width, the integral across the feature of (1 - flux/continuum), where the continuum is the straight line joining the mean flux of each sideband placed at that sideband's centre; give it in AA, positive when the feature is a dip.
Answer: -3.7 AA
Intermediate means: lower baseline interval 0.789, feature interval 1.05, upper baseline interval 0.897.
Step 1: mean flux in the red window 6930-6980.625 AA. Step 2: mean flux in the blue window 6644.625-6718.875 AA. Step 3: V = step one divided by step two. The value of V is 1.13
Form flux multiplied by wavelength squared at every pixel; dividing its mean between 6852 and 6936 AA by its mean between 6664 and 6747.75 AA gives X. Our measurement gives 1.38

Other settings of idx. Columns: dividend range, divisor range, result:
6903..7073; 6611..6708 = 1.06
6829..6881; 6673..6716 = 1.27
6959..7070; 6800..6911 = 0.76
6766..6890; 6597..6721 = 1.20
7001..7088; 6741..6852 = 0.81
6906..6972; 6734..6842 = 1.11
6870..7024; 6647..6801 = 1.13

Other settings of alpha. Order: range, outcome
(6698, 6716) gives 0.804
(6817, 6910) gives 1.01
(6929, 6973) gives 0.911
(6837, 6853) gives 0.983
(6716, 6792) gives 0.817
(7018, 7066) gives 0.71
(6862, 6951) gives 1.02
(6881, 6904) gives 1.04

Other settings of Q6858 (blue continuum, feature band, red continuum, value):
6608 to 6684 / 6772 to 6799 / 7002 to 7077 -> -2.36 AA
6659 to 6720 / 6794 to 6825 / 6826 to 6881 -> 2.03 AA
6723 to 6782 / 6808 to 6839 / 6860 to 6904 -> 0.71 AA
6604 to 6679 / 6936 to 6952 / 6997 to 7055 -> -4.48 AA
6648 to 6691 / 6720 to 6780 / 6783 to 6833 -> 1.98 AA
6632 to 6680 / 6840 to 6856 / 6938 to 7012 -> -3.40 AA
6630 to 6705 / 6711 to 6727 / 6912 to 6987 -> 0.54 AA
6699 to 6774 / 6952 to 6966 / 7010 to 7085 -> -2.44 AA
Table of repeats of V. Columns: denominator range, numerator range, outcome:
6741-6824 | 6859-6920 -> 1.23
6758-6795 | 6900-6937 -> 1.25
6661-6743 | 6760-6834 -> 1.09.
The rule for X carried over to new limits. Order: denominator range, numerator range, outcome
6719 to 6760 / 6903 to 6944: 1.32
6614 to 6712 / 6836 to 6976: 1.35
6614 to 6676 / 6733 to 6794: 1.09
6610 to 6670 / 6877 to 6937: 1.45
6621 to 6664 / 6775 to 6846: 1.20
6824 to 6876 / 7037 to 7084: 0.74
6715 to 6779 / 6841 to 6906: 1.32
